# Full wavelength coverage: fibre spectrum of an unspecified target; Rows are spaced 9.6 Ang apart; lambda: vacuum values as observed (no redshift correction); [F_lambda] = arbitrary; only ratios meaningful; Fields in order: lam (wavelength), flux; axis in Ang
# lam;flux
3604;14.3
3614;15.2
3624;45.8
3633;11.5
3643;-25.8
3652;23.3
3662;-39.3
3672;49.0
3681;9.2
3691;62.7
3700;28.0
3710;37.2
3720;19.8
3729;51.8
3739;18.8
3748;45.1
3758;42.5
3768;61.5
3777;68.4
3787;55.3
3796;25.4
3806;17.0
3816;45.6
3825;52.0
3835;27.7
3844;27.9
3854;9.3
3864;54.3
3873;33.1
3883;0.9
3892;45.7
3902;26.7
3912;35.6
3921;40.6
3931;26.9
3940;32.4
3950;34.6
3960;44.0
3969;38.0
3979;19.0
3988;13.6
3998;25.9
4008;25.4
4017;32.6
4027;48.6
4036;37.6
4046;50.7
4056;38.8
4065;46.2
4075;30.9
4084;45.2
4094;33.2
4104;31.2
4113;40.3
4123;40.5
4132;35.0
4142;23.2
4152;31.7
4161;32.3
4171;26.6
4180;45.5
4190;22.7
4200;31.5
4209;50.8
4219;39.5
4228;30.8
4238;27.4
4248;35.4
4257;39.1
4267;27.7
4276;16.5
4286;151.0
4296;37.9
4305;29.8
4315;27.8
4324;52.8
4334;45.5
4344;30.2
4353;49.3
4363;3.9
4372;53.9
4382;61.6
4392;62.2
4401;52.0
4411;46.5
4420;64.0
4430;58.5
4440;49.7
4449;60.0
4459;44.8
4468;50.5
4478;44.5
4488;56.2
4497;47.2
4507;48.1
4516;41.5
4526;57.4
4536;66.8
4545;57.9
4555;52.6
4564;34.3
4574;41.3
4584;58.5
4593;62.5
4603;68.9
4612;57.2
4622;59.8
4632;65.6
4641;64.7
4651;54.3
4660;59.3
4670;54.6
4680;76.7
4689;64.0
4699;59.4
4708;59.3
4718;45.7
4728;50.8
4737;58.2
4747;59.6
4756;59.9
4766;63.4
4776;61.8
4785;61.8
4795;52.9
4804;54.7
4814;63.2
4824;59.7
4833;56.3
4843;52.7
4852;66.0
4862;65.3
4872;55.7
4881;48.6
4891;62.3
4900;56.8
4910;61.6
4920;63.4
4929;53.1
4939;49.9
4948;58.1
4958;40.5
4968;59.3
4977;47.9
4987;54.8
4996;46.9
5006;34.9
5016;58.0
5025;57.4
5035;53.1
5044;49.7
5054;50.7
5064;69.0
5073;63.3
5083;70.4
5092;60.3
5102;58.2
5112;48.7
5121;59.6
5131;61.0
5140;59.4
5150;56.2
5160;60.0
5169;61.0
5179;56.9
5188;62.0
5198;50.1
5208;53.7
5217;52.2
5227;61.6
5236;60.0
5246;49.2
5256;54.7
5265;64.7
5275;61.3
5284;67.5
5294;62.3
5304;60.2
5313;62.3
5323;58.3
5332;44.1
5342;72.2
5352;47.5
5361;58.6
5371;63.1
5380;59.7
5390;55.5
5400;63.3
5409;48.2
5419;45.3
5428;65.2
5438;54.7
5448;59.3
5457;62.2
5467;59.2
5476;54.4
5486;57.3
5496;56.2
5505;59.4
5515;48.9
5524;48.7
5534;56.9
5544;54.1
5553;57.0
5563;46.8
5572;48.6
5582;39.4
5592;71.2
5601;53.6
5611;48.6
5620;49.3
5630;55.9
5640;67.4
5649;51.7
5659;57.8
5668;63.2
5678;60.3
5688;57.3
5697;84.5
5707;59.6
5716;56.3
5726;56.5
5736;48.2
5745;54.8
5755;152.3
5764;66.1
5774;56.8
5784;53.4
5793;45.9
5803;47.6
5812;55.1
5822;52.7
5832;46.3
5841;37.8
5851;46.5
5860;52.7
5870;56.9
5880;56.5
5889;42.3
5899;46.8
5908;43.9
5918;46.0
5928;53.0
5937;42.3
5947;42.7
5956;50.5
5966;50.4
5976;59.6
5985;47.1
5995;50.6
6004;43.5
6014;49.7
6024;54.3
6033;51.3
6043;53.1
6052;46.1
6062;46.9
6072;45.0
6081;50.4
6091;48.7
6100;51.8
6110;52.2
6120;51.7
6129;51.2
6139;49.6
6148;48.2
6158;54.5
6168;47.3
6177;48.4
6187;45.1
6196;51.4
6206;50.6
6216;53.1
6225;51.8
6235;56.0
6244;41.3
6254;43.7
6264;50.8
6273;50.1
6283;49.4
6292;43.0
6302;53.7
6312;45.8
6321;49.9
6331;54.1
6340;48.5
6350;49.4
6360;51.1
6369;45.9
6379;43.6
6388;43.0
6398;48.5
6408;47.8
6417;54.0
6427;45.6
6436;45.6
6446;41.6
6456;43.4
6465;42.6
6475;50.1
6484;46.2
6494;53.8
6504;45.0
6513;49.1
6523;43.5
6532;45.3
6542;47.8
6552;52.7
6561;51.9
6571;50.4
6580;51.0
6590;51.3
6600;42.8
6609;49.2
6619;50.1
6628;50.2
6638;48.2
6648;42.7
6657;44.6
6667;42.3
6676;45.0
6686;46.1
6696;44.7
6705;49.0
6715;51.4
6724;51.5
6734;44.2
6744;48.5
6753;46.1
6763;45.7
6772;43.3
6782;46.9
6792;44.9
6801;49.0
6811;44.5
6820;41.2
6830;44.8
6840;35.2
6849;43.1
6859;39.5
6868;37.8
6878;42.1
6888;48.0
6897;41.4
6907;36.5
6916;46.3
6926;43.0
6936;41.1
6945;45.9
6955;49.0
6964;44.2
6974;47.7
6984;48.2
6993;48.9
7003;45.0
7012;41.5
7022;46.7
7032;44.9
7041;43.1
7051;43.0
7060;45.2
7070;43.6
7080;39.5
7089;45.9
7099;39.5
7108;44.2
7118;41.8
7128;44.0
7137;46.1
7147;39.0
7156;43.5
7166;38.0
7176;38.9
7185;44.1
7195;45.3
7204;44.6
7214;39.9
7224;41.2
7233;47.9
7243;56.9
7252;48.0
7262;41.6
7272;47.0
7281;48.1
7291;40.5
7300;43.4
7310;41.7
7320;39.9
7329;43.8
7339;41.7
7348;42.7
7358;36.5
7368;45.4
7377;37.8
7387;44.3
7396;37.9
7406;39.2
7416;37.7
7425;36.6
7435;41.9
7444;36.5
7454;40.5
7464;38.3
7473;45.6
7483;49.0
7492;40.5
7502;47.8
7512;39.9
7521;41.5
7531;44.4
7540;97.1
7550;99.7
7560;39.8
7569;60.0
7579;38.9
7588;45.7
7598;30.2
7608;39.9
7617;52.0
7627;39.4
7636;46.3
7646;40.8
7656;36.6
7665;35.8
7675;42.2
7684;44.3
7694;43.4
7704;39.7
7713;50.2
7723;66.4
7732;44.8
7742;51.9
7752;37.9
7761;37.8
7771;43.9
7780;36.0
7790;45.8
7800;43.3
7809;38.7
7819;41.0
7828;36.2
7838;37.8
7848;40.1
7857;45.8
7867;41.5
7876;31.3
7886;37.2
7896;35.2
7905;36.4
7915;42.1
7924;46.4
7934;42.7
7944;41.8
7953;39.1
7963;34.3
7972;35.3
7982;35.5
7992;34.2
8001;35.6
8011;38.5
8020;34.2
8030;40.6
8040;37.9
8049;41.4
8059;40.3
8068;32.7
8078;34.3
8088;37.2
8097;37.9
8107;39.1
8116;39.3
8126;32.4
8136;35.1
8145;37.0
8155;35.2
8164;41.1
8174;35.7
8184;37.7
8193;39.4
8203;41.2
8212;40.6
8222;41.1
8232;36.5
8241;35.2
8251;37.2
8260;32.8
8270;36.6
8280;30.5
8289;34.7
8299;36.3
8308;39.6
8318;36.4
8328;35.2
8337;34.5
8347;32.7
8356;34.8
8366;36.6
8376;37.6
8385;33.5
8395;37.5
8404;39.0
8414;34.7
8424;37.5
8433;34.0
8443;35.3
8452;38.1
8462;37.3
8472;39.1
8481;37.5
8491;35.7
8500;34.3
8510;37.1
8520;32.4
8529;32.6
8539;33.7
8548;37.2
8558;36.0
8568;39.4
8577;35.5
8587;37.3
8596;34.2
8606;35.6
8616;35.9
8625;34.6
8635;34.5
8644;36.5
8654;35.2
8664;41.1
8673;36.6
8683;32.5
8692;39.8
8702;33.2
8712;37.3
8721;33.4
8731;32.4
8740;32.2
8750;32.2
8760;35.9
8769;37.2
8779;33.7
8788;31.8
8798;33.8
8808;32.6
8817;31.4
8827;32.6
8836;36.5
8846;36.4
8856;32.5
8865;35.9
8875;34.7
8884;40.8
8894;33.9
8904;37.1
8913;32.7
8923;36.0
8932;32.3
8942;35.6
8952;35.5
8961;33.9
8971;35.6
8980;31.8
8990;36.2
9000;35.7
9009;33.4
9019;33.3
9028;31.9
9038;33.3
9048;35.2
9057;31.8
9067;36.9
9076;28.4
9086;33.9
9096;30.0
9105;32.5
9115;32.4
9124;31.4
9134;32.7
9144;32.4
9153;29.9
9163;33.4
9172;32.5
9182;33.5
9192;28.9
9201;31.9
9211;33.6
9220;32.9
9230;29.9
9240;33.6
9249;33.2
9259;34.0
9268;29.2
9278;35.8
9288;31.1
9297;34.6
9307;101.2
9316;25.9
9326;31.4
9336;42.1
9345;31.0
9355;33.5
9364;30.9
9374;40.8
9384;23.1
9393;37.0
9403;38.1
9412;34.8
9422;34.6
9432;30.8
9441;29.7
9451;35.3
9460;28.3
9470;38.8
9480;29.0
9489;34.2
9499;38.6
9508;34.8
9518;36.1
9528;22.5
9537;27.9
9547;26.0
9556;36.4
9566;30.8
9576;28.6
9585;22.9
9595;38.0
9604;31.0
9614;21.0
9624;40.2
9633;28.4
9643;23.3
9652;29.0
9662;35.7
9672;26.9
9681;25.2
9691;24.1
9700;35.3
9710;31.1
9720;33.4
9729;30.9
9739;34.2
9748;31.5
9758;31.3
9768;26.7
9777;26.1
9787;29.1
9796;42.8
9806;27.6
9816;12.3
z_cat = 0.149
